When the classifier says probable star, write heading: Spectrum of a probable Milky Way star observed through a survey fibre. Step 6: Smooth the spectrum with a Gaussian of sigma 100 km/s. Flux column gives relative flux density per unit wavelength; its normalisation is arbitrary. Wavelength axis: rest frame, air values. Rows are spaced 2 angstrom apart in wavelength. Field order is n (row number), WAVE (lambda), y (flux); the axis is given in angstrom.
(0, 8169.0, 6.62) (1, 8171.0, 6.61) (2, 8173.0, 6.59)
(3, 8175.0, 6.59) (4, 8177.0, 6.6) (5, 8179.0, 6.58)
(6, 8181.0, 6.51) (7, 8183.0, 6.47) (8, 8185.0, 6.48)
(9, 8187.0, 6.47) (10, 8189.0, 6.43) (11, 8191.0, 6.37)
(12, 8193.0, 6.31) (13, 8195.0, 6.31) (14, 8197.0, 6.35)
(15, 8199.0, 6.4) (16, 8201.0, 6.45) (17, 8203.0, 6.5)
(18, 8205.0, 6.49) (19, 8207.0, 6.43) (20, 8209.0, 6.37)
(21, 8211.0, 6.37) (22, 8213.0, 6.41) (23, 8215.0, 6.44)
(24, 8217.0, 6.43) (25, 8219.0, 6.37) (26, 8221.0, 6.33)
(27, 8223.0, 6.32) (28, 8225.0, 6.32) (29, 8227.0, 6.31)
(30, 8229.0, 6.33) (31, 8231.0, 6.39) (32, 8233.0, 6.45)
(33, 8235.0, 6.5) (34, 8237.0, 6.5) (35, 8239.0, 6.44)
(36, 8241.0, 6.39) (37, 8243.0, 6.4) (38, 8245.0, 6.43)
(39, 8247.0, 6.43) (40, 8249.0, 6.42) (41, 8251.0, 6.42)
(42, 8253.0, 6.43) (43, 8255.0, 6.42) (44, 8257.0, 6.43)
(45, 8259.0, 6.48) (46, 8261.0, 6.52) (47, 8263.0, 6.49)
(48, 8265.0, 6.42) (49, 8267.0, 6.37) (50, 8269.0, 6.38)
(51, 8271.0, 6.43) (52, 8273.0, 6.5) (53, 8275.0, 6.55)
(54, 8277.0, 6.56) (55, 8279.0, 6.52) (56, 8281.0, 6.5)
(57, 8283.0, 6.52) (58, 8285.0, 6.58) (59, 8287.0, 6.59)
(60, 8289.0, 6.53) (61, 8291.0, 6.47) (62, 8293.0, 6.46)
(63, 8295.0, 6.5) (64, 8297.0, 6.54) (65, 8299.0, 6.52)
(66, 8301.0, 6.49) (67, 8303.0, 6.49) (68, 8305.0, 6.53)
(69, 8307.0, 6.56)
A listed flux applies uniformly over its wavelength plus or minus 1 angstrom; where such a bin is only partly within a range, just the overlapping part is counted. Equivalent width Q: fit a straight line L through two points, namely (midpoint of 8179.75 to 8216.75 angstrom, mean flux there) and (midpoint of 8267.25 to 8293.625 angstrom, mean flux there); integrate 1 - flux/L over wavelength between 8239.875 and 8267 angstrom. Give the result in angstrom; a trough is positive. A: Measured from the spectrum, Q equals 0.2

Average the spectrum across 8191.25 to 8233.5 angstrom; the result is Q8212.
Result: 6.38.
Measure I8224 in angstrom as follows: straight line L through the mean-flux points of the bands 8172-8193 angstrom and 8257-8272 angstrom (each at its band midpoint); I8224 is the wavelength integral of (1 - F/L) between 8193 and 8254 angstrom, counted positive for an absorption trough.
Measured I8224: 0.6 angstrom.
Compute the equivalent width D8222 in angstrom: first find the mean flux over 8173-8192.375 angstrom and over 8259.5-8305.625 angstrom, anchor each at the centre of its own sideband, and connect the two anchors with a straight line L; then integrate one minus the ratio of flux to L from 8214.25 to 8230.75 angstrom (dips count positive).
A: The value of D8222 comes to 0.4 angstrom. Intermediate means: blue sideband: 6.5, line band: 6.36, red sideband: 6.5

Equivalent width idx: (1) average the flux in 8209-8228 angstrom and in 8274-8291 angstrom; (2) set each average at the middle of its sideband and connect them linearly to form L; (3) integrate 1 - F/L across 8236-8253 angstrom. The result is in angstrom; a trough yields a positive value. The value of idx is 0.0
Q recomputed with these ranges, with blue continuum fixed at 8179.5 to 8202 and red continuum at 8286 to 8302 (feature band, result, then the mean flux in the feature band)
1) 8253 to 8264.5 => 0.03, 6.46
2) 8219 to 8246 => 0.27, 6.39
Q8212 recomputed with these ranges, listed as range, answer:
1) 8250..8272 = 6.44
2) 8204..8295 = 6.44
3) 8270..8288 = 6.53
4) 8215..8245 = 6.39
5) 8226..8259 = 6.42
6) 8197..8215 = 6.42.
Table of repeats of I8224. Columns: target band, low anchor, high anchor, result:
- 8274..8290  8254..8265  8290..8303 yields -0.1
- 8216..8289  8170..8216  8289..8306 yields 0.5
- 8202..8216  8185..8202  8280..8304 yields 0.0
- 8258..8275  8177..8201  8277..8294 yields 0.1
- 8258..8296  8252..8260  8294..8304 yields -0.1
